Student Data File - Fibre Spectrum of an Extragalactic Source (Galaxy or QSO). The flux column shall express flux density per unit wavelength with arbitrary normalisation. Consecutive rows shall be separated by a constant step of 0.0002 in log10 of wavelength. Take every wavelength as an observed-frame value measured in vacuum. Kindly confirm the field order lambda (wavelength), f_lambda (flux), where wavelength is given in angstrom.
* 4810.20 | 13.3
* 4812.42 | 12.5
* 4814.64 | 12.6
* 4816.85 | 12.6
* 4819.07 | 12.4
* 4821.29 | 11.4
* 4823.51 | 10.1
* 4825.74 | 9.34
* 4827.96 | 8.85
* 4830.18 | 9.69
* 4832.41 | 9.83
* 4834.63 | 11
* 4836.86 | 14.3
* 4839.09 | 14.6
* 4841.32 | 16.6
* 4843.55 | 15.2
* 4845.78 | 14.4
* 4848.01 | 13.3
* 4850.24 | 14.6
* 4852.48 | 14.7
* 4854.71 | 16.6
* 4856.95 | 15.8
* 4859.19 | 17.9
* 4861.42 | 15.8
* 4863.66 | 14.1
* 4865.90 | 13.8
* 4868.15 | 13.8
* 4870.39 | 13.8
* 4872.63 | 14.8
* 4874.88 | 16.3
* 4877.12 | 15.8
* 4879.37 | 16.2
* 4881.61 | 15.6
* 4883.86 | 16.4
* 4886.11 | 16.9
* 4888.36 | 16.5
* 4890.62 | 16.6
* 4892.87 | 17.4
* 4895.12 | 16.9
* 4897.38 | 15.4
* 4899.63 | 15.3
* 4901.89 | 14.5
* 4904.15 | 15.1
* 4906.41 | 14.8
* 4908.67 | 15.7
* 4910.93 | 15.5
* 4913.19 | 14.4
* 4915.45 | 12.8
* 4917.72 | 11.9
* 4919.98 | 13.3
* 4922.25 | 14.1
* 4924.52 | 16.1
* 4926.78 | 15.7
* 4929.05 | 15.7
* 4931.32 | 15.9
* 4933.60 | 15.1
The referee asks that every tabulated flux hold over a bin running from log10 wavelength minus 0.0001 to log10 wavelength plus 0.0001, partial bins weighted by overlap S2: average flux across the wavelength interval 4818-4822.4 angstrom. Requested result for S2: 11.9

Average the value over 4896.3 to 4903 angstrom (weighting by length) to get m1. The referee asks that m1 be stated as 15.1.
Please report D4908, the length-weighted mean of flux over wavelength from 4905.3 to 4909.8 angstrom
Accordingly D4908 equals 15.3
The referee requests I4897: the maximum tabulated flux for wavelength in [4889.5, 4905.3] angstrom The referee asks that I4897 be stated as 17.4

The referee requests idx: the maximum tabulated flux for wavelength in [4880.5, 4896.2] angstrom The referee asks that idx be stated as 17.4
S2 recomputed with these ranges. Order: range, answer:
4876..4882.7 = 15.9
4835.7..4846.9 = 15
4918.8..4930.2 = 15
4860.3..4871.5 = 14.3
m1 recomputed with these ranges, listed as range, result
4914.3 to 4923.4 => 13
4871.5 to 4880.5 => 15.8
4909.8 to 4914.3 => 15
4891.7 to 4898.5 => 16.6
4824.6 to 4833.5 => 9.42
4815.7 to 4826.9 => 11.2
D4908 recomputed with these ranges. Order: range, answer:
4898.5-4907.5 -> 14.9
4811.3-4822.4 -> 12.3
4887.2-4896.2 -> 16.8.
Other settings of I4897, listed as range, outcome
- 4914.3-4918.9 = 12.8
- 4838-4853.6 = 16.6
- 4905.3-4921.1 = 15.7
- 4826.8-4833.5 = 9.83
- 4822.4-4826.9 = 10.1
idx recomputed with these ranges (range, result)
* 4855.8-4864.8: 17.9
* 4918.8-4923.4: 14.1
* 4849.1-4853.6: 14.7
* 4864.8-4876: 16.3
